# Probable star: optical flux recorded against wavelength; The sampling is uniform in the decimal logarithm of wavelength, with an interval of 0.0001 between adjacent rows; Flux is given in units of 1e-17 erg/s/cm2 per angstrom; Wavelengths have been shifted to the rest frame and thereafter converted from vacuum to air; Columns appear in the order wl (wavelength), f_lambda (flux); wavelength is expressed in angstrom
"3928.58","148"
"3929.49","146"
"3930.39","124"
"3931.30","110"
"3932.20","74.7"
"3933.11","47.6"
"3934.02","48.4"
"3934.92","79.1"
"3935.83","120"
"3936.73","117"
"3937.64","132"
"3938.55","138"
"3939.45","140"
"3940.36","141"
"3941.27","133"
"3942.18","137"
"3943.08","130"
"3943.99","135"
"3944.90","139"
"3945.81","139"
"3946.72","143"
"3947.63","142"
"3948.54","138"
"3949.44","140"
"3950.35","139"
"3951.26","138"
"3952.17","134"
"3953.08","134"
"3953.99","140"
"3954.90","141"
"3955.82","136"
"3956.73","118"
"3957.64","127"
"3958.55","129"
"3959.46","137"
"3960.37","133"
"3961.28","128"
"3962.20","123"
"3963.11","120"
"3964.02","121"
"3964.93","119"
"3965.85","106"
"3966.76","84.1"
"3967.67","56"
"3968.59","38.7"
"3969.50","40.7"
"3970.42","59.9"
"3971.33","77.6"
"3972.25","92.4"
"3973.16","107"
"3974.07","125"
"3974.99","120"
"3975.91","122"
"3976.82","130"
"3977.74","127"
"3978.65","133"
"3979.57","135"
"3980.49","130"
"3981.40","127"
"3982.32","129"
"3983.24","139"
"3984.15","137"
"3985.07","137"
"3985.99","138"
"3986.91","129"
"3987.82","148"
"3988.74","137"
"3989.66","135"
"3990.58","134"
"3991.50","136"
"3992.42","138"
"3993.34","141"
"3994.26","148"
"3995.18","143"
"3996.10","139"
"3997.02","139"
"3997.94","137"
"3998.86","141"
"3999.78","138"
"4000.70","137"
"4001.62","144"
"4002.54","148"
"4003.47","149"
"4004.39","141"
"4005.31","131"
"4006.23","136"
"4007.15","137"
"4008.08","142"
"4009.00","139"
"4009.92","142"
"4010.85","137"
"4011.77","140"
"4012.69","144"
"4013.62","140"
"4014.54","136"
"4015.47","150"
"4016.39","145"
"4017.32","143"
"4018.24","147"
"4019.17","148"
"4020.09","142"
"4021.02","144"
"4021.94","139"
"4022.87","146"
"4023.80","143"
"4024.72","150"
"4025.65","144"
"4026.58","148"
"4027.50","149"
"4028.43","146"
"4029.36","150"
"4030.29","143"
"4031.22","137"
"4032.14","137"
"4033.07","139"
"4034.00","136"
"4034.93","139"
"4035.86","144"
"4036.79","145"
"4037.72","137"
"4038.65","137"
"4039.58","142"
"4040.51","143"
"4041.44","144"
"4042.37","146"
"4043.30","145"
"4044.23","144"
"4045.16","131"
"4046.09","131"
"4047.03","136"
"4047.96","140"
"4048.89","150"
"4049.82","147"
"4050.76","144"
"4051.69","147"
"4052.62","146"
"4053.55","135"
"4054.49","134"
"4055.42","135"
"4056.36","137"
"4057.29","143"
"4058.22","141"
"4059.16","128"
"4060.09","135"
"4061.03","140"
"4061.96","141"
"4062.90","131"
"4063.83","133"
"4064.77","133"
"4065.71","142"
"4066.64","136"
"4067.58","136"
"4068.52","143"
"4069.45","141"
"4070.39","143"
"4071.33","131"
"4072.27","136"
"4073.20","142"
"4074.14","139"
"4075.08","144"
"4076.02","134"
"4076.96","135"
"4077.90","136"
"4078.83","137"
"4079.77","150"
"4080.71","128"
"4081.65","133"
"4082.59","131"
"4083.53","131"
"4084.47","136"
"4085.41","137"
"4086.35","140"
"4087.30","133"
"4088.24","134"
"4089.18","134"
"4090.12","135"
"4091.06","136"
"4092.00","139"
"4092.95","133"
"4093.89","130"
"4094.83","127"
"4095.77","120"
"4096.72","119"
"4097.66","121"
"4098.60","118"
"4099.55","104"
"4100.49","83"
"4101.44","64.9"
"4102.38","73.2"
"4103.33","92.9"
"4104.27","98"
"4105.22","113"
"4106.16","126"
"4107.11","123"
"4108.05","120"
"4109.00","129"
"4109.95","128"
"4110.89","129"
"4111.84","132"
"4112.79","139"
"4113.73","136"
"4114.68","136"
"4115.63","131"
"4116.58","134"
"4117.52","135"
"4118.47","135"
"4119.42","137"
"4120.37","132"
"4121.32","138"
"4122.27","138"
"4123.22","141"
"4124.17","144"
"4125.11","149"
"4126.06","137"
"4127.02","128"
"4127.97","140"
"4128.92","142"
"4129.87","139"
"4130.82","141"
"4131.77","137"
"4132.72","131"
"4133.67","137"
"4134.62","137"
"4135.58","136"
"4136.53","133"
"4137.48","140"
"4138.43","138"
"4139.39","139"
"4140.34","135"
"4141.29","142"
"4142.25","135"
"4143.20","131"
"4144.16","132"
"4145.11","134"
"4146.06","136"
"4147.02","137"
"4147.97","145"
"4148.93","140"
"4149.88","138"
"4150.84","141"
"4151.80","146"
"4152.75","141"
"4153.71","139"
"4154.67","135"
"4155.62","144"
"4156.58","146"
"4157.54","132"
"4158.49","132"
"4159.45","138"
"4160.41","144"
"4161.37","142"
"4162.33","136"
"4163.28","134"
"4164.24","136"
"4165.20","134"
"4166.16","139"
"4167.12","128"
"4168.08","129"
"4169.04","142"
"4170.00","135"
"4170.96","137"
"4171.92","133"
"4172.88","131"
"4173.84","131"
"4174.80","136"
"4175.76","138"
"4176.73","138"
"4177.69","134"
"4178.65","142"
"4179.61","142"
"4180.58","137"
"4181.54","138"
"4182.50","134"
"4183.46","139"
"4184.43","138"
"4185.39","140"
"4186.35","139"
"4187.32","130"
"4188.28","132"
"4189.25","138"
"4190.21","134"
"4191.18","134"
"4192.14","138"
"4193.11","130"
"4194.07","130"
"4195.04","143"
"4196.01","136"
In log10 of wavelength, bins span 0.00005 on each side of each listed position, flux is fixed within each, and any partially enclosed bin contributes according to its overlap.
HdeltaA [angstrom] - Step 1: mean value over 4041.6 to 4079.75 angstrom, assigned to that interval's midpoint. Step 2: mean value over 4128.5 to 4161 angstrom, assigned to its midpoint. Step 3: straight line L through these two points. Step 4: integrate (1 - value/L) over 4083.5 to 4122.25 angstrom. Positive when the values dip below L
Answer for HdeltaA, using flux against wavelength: 3.97 angstrom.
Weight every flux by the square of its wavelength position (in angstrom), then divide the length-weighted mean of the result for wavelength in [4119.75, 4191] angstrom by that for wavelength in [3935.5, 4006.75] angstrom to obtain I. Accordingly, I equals 1.18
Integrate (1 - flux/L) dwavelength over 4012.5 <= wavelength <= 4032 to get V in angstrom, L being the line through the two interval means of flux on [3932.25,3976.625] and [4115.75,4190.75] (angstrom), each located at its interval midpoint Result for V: -3.35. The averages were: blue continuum 116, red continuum 137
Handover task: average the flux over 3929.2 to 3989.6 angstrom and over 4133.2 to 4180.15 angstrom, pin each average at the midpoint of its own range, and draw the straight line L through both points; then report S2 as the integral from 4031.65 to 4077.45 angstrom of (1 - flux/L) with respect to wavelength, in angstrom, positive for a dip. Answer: -3.9 angstrom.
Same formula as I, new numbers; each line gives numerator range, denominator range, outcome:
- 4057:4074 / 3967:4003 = 1.16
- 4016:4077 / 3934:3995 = 1.18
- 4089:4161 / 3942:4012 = 1.10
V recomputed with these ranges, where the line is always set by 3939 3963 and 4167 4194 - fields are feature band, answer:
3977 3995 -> -0.1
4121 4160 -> -0.8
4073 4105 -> 2.5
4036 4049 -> -0.5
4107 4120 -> 0.3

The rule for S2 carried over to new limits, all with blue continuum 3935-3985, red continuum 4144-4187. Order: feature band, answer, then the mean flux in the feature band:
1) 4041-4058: -1.6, 141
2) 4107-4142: -0.4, 136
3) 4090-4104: 2.1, 112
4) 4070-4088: -0.8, 137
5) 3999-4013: -1.7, 140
